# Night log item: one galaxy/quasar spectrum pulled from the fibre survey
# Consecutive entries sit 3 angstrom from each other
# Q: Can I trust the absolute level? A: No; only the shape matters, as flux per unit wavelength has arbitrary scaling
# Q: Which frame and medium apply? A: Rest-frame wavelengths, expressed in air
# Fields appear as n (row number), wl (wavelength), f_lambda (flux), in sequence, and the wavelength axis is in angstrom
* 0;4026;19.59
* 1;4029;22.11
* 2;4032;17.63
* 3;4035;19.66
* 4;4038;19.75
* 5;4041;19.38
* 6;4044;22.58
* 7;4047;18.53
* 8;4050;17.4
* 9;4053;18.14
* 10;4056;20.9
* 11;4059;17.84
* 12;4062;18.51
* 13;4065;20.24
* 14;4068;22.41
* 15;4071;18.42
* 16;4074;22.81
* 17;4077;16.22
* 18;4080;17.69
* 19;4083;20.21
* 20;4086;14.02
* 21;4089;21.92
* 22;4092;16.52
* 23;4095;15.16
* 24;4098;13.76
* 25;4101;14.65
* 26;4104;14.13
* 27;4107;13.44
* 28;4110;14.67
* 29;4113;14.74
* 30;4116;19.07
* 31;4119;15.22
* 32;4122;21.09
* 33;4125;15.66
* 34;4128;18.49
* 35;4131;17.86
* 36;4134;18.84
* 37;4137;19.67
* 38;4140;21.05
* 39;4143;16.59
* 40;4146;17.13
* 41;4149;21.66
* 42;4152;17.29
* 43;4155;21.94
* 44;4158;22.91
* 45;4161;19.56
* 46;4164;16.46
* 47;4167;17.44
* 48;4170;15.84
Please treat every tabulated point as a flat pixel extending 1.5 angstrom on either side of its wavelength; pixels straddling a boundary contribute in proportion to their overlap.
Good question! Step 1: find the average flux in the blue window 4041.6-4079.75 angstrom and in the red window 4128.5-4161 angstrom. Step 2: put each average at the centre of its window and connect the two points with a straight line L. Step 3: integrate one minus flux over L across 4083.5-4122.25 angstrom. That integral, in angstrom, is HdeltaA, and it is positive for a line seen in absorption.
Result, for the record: 6.9 angstrom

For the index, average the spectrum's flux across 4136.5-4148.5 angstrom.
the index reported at 18.8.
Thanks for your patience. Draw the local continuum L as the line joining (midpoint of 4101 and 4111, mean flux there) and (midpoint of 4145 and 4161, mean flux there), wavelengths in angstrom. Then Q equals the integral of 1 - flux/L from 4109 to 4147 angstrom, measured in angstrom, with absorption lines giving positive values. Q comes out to -1.8 angstrom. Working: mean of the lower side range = 14.1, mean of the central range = 17.7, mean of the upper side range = 20.2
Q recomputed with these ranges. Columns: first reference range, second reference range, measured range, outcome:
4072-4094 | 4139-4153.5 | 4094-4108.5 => 3.4 angstrom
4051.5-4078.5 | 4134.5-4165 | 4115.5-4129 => 1.2 angstrom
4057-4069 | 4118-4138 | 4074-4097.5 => 1.9 angstrom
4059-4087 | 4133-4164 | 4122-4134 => 0.9 angstrom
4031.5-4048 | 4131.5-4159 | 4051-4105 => 4.6 angstrom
